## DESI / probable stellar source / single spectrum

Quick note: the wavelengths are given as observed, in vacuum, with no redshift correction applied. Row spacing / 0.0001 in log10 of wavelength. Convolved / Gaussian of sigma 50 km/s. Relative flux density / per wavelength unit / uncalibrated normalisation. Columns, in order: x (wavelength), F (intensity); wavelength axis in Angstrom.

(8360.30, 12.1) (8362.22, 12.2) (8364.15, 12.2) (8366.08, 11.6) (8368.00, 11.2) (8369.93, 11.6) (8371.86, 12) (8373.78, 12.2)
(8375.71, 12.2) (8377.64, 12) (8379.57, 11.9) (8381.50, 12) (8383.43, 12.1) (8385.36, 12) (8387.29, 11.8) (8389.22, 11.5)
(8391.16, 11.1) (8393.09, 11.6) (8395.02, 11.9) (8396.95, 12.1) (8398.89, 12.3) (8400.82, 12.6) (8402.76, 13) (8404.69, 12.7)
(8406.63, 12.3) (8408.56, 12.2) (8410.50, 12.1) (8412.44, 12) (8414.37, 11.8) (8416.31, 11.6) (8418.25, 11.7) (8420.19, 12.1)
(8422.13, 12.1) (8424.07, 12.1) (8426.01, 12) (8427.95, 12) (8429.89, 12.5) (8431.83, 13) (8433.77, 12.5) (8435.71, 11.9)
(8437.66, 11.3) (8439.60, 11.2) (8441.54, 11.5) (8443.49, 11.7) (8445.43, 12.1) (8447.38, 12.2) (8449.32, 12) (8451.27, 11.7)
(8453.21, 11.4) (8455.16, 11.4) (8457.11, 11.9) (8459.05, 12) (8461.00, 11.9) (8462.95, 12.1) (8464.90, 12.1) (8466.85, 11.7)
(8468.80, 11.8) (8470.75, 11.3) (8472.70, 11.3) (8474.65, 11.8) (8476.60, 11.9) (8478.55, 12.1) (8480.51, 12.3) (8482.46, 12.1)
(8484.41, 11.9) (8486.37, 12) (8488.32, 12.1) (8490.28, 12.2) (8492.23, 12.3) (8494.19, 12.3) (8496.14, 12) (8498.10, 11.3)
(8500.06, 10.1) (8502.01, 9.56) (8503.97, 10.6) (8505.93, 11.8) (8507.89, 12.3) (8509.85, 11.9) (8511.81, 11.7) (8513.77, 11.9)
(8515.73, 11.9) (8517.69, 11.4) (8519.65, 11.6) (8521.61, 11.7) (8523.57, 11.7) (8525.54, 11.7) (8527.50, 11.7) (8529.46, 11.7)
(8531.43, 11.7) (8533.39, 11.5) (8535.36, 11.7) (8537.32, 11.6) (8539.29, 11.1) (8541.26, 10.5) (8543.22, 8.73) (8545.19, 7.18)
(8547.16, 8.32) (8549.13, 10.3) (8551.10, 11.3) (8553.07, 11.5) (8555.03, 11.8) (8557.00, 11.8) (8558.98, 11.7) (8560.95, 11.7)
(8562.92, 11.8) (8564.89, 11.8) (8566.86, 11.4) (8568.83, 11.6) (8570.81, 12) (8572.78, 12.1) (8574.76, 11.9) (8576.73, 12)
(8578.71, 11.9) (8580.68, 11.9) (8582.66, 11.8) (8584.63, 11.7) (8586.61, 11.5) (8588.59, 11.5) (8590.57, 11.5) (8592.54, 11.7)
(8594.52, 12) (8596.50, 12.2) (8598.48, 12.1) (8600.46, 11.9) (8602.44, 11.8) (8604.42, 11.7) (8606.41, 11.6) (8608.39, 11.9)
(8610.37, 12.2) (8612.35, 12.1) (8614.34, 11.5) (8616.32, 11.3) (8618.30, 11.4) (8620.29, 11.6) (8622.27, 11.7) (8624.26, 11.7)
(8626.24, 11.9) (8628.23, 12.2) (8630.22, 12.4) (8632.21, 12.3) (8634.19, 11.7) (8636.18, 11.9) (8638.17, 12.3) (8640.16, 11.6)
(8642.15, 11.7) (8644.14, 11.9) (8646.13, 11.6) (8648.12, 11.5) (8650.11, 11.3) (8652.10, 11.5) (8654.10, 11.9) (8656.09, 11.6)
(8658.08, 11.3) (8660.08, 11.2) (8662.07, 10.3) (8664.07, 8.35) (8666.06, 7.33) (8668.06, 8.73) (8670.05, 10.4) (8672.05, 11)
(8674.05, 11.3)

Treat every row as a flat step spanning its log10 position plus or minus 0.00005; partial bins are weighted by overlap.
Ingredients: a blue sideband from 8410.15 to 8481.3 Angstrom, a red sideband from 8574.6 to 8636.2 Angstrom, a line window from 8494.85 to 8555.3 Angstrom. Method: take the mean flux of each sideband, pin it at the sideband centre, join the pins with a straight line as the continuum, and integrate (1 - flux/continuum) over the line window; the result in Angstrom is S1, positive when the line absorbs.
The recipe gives 3.9 Angstrom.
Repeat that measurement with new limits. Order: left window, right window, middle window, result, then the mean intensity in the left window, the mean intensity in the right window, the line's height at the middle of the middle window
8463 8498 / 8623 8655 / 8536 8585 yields 2.9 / 11.9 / 11.8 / 11.9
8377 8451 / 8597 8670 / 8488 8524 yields 0.5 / 12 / 11.4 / 11.8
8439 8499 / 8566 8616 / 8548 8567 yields 0.5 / 11.9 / 11.8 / 11.8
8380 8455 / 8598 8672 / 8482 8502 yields 0.1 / 12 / 11.4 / 11.8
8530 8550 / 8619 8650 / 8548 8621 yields -4.6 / 10.3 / 11.8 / 11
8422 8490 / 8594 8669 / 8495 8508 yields 0.8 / 11.9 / 11.4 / 11.8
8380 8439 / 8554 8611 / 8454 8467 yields 0.1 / 12.1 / 11.8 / 12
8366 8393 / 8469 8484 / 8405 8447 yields -0.7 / 11.8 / 11.8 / 11.8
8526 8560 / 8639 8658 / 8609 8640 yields -1.2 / 10.8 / 11.6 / 11.4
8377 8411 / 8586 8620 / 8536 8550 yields 2.5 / 12.1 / 11.8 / 11.8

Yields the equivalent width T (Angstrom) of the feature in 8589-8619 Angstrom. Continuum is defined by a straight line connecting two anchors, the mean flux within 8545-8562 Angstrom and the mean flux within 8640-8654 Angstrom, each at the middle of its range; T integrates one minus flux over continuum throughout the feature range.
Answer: -1.5 Angstrom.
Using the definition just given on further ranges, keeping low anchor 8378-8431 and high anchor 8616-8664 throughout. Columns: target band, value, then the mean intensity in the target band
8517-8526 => 0.15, 11.6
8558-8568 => 0.06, 11.7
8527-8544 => 0.93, 11.2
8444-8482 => 0.28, 11.8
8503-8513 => 0.15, 11.7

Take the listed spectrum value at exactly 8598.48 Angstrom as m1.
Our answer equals 12.1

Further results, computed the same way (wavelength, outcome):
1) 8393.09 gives 11.6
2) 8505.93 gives 11.8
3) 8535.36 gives 11.7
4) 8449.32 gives 12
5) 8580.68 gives 11.9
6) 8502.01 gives 9.56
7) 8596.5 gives 12.2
